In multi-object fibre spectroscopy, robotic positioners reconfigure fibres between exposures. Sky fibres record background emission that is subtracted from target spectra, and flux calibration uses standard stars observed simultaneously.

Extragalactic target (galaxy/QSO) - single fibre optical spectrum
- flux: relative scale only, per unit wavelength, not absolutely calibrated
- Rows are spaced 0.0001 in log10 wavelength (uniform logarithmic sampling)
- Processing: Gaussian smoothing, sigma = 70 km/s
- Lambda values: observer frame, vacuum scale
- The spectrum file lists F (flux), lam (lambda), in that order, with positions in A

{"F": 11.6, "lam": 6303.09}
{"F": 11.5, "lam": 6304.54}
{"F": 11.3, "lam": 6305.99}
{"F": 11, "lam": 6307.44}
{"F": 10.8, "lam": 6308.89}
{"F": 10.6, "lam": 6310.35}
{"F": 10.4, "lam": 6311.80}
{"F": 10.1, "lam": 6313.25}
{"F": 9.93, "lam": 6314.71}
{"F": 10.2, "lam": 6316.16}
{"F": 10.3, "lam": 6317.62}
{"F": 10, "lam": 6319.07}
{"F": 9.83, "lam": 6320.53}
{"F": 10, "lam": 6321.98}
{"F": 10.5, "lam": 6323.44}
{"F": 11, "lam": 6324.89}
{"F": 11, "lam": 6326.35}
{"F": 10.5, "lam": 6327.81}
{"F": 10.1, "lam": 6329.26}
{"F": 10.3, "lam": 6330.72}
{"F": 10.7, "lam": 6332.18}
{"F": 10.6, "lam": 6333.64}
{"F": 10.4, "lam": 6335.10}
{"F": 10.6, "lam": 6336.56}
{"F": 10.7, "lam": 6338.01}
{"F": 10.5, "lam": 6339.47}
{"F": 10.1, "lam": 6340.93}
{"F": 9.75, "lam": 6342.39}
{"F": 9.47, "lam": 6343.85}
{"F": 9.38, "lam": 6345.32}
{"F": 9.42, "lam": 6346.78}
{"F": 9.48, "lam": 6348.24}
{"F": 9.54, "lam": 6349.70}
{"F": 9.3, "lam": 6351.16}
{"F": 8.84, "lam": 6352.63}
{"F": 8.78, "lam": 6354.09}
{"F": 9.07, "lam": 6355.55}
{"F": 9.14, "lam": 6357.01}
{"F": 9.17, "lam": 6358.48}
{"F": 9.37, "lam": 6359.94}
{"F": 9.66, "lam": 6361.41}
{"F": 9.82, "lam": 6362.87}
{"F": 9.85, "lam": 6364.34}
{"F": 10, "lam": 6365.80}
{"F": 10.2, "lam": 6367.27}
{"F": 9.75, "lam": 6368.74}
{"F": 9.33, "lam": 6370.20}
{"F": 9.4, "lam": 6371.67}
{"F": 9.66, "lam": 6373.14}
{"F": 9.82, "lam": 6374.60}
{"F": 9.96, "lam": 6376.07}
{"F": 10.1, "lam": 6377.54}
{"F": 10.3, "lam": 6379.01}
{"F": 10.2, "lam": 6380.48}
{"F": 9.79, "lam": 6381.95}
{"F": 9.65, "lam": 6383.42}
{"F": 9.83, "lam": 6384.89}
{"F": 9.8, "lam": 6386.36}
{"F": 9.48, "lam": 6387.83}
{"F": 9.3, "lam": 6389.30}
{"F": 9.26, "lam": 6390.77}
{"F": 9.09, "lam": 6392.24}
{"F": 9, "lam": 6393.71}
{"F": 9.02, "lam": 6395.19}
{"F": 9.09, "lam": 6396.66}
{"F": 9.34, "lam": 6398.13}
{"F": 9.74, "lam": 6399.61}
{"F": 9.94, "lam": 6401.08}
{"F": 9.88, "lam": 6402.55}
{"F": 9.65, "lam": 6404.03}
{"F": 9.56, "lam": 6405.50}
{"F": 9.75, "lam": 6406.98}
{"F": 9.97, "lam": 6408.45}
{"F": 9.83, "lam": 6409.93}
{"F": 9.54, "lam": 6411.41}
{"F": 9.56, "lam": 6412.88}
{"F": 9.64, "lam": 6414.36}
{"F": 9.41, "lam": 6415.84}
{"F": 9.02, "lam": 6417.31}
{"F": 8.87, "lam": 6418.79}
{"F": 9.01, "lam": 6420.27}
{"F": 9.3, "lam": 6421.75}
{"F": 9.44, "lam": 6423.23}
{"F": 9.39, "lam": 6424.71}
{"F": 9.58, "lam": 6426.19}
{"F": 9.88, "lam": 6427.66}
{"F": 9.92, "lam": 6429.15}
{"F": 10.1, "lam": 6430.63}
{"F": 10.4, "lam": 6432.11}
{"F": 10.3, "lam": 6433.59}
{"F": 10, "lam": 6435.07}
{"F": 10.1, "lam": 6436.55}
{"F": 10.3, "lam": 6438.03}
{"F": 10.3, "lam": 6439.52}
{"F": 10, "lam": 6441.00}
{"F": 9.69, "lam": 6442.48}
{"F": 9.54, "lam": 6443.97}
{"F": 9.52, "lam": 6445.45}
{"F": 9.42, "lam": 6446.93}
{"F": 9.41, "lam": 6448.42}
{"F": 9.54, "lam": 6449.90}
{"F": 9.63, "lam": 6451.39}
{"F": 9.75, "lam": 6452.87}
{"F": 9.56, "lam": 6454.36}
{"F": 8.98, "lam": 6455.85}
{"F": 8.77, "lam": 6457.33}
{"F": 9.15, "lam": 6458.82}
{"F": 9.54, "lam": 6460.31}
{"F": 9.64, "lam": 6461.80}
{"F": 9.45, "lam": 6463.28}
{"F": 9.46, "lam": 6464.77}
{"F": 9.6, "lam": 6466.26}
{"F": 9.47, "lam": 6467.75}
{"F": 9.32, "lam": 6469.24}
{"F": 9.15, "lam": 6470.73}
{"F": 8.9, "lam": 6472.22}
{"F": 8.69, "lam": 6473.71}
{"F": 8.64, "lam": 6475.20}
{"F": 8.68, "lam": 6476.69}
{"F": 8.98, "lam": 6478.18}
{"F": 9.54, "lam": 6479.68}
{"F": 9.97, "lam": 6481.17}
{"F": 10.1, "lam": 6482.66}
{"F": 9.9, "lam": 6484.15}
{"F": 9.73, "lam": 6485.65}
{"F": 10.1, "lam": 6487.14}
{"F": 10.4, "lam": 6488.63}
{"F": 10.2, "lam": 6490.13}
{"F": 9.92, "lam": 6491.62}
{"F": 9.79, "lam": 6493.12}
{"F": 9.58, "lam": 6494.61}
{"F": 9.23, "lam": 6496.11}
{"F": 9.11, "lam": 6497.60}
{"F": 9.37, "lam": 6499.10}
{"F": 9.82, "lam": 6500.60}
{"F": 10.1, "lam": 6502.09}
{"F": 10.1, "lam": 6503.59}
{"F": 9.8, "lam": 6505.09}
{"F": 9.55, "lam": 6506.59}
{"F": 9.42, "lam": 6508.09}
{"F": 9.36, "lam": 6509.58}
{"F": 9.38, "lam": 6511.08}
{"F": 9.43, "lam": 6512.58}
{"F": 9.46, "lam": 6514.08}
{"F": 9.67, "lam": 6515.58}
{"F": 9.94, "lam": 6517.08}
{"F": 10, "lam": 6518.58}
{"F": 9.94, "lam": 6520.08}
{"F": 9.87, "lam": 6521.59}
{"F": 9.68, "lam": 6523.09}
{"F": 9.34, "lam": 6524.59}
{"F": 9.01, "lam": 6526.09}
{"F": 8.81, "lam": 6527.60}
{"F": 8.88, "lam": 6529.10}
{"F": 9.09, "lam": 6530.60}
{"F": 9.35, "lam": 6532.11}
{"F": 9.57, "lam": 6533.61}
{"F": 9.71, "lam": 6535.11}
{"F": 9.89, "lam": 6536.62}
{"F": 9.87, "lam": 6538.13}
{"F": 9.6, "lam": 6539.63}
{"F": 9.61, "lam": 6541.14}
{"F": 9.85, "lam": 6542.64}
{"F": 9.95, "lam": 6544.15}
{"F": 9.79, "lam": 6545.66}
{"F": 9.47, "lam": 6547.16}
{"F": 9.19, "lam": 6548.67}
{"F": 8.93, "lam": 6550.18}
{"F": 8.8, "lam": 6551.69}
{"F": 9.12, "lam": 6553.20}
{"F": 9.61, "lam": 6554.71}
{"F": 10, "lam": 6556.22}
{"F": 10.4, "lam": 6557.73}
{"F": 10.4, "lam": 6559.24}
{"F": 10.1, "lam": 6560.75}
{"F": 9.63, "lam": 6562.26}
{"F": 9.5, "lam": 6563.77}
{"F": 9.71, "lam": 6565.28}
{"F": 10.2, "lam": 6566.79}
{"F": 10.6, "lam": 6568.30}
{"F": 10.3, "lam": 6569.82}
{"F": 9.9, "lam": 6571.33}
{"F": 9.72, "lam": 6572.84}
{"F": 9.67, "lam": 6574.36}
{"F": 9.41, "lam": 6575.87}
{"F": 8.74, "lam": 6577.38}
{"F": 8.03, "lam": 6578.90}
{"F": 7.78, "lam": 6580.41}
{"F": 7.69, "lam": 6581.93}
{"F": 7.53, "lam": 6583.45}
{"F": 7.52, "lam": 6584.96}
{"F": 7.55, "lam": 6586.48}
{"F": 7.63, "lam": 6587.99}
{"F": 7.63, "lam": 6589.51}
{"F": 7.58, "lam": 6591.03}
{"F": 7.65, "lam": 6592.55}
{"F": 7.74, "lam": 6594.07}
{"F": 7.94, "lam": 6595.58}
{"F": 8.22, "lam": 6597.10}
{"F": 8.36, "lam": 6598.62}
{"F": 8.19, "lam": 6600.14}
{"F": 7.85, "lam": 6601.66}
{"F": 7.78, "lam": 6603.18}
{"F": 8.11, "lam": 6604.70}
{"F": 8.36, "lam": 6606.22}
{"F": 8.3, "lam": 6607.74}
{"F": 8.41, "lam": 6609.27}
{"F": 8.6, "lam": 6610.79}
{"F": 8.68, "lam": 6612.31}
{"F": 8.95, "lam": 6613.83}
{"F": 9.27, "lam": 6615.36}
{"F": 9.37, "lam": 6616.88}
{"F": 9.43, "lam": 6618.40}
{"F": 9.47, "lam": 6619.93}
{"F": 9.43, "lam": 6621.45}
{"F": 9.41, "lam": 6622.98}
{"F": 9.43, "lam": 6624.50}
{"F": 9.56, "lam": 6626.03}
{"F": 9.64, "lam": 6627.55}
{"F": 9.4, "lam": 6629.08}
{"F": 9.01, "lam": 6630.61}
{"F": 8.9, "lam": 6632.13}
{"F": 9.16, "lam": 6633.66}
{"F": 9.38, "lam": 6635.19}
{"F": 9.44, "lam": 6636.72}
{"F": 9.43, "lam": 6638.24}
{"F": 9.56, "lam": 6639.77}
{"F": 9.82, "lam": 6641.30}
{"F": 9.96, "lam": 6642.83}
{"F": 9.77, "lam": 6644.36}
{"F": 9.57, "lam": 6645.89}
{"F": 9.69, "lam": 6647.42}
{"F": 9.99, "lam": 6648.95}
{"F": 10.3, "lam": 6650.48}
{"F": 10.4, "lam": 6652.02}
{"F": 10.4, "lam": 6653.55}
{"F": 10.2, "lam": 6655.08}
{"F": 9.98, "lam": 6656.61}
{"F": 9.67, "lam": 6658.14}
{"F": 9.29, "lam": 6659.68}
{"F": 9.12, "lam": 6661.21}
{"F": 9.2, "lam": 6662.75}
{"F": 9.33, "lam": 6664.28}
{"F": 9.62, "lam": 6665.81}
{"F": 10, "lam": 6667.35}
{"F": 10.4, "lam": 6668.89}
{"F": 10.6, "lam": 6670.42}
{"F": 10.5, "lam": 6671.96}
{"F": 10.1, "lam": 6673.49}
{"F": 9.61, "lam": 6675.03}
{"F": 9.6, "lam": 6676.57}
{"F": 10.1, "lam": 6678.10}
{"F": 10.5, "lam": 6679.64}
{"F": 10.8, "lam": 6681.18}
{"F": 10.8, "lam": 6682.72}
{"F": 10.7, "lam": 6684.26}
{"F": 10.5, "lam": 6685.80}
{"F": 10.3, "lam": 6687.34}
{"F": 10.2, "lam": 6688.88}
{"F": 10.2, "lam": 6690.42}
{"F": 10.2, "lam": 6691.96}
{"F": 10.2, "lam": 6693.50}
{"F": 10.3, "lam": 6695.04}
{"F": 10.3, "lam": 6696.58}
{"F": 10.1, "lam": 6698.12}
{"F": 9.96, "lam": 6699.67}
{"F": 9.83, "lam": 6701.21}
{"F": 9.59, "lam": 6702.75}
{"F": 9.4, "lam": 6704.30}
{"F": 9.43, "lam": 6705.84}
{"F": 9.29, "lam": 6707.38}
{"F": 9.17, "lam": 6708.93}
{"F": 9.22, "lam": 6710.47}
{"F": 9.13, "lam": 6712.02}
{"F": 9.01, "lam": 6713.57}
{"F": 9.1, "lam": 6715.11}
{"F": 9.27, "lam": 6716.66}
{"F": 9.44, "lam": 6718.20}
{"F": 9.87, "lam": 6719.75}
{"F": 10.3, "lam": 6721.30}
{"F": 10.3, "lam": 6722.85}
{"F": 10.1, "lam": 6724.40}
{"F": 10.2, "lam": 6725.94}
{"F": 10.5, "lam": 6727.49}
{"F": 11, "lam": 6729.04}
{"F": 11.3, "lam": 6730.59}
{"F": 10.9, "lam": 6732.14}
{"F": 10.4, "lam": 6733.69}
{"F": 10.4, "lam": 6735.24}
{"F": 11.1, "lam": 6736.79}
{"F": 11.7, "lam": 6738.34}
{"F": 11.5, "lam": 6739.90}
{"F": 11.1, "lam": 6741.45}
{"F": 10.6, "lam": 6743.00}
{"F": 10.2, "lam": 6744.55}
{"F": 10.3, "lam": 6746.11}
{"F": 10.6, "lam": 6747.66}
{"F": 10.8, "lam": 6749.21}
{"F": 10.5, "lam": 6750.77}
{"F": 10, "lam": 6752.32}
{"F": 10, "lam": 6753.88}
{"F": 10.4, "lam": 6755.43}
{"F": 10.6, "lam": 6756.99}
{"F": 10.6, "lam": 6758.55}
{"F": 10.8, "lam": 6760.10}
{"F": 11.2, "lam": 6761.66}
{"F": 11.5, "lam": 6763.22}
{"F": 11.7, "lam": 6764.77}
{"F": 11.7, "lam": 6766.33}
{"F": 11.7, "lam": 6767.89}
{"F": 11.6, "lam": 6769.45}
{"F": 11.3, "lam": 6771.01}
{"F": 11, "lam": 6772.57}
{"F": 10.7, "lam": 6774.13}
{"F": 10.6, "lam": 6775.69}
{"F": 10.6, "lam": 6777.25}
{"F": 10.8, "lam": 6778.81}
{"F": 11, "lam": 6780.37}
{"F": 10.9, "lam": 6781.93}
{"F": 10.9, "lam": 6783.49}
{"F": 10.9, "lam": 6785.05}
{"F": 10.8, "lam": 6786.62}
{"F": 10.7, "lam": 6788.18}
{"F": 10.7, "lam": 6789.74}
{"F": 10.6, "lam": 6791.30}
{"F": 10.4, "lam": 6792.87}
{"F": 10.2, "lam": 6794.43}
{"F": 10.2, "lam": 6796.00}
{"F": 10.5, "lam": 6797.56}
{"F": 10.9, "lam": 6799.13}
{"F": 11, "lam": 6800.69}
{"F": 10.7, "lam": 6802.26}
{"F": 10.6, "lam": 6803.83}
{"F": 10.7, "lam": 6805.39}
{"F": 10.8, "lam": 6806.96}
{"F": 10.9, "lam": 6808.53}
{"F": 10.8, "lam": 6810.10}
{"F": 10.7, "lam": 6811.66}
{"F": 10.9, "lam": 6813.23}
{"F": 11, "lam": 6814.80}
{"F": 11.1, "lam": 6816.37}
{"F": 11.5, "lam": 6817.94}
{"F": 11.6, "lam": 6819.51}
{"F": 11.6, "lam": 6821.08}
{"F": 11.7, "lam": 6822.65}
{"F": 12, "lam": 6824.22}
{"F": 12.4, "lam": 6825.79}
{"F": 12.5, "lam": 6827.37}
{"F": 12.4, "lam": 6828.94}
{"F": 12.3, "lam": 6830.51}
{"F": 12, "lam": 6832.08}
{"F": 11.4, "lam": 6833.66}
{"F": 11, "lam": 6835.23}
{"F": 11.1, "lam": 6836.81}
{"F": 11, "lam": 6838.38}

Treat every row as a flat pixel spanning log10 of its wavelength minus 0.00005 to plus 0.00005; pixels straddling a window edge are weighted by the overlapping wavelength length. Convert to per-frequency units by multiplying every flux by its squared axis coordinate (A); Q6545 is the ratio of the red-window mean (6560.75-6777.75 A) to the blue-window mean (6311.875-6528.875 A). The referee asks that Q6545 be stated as 1.09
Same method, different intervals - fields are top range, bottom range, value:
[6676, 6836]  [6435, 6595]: 1.22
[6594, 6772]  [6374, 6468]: 1.12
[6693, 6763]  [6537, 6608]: 1.20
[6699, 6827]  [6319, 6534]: 1.22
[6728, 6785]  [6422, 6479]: 1.25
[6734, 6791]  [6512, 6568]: 1.21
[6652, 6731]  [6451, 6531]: 1.11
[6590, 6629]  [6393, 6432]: 0.96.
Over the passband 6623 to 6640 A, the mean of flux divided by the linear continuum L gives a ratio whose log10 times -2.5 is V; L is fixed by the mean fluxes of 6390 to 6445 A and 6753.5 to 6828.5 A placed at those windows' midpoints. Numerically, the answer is 0.12 mag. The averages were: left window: 9.63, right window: 11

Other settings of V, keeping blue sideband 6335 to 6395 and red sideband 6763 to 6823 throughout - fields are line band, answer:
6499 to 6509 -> 0.03 mag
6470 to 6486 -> 0.08 mag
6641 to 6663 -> 0.07 mag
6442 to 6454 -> 0.04 mag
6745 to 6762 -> 0.03 mag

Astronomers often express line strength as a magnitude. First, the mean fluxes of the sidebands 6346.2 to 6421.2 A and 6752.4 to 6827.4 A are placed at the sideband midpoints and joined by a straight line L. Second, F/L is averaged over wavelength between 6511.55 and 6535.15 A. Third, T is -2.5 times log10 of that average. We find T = 0.06 mag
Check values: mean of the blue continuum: 9.53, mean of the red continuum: 11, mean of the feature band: 9.48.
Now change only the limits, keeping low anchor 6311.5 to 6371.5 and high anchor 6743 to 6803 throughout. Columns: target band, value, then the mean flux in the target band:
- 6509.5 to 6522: 0.06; 9.68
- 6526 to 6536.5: 0.12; 9.25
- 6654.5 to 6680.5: 0.07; 9.87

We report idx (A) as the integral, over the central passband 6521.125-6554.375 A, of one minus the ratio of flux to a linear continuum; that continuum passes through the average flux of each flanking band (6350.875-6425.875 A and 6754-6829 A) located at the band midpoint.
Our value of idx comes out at 2.2 A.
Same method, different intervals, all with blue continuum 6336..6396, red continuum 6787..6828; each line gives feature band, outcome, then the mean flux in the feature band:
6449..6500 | 2.6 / 9.47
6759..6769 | -0.5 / 11.4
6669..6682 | 0.4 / 10.2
